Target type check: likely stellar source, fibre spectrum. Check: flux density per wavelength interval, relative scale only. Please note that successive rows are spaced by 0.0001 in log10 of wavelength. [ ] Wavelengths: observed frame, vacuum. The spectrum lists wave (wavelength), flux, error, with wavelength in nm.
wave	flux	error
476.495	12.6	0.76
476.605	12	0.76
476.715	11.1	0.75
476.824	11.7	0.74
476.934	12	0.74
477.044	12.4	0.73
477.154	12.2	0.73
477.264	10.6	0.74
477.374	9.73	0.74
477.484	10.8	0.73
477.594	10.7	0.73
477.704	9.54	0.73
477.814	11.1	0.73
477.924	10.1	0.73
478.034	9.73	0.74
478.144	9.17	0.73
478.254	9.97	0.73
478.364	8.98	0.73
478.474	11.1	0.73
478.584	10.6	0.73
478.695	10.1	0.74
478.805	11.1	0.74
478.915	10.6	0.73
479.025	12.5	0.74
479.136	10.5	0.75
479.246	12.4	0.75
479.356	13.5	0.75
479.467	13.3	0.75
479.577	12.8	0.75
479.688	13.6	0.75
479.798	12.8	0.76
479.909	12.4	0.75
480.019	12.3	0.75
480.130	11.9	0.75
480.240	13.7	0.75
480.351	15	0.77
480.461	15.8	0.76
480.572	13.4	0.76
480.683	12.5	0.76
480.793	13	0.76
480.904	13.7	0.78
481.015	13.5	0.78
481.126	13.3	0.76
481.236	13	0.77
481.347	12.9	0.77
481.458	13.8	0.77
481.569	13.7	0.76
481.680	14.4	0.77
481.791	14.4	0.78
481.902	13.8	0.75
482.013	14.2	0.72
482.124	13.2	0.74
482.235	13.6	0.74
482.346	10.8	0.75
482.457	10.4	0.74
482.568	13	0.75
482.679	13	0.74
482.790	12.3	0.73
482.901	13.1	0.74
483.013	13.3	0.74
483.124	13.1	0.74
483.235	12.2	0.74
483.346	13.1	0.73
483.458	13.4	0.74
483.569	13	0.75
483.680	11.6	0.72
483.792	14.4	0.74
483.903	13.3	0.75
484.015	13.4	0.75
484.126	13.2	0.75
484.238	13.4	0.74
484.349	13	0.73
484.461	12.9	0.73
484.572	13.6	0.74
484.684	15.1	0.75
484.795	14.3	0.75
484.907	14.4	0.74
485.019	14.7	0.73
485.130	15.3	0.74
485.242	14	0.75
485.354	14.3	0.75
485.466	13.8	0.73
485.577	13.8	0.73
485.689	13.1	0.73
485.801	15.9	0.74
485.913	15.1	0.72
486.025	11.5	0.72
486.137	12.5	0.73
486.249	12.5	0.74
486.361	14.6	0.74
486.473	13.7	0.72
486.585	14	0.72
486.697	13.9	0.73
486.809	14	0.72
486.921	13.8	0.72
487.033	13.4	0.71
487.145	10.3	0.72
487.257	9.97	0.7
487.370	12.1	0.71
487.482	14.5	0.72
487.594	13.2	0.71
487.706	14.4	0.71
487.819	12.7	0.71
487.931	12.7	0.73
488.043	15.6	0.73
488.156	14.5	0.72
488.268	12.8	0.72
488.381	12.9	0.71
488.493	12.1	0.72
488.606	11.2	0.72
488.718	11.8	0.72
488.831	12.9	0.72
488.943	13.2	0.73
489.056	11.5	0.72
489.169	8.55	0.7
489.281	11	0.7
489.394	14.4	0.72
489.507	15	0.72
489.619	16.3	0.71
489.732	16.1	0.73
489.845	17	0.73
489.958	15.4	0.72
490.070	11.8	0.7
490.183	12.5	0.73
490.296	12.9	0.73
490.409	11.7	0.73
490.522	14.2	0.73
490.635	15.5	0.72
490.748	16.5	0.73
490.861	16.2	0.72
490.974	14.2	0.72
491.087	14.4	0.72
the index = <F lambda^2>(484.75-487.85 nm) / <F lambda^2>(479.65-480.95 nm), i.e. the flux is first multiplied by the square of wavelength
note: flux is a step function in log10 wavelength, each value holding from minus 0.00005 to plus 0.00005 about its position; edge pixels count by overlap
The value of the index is 1.0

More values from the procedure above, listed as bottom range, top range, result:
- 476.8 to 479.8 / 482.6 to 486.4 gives 1.24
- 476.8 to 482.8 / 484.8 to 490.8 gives 1.14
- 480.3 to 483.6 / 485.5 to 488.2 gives 1.03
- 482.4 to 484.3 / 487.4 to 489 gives 1.04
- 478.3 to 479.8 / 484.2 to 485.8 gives 1.24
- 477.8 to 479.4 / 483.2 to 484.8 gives 1.27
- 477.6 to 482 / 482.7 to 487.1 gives 1.13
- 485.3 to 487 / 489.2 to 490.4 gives 1.03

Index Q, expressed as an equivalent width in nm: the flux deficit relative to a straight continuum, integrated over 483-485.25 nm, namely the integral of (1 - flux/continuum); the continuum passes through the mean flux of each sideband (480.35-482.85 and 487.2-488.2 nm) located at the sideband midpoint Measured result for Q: -0.04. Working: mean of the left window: 13.3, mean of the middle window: 13.6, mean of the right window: 13.3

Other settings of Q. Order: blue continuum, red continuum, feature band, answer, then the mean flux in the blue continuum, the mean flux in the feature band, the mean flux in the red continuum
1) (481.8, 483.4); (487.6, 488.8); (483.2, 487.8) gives -0.18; 12.8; 13.5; 13.1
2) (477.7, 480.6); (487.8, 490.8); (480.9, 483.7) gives -0.17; 11.8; 13.1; 13.4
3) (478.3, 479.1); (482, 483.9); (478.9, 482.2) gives -0.46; 10.7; 13.2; 12.8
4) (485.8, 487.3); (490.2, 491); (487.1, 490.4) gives 0.18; 13.2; 13.1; 14.4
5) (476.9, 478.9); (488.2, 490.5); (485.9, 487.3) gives -0.06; 10.5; 13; 13.1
